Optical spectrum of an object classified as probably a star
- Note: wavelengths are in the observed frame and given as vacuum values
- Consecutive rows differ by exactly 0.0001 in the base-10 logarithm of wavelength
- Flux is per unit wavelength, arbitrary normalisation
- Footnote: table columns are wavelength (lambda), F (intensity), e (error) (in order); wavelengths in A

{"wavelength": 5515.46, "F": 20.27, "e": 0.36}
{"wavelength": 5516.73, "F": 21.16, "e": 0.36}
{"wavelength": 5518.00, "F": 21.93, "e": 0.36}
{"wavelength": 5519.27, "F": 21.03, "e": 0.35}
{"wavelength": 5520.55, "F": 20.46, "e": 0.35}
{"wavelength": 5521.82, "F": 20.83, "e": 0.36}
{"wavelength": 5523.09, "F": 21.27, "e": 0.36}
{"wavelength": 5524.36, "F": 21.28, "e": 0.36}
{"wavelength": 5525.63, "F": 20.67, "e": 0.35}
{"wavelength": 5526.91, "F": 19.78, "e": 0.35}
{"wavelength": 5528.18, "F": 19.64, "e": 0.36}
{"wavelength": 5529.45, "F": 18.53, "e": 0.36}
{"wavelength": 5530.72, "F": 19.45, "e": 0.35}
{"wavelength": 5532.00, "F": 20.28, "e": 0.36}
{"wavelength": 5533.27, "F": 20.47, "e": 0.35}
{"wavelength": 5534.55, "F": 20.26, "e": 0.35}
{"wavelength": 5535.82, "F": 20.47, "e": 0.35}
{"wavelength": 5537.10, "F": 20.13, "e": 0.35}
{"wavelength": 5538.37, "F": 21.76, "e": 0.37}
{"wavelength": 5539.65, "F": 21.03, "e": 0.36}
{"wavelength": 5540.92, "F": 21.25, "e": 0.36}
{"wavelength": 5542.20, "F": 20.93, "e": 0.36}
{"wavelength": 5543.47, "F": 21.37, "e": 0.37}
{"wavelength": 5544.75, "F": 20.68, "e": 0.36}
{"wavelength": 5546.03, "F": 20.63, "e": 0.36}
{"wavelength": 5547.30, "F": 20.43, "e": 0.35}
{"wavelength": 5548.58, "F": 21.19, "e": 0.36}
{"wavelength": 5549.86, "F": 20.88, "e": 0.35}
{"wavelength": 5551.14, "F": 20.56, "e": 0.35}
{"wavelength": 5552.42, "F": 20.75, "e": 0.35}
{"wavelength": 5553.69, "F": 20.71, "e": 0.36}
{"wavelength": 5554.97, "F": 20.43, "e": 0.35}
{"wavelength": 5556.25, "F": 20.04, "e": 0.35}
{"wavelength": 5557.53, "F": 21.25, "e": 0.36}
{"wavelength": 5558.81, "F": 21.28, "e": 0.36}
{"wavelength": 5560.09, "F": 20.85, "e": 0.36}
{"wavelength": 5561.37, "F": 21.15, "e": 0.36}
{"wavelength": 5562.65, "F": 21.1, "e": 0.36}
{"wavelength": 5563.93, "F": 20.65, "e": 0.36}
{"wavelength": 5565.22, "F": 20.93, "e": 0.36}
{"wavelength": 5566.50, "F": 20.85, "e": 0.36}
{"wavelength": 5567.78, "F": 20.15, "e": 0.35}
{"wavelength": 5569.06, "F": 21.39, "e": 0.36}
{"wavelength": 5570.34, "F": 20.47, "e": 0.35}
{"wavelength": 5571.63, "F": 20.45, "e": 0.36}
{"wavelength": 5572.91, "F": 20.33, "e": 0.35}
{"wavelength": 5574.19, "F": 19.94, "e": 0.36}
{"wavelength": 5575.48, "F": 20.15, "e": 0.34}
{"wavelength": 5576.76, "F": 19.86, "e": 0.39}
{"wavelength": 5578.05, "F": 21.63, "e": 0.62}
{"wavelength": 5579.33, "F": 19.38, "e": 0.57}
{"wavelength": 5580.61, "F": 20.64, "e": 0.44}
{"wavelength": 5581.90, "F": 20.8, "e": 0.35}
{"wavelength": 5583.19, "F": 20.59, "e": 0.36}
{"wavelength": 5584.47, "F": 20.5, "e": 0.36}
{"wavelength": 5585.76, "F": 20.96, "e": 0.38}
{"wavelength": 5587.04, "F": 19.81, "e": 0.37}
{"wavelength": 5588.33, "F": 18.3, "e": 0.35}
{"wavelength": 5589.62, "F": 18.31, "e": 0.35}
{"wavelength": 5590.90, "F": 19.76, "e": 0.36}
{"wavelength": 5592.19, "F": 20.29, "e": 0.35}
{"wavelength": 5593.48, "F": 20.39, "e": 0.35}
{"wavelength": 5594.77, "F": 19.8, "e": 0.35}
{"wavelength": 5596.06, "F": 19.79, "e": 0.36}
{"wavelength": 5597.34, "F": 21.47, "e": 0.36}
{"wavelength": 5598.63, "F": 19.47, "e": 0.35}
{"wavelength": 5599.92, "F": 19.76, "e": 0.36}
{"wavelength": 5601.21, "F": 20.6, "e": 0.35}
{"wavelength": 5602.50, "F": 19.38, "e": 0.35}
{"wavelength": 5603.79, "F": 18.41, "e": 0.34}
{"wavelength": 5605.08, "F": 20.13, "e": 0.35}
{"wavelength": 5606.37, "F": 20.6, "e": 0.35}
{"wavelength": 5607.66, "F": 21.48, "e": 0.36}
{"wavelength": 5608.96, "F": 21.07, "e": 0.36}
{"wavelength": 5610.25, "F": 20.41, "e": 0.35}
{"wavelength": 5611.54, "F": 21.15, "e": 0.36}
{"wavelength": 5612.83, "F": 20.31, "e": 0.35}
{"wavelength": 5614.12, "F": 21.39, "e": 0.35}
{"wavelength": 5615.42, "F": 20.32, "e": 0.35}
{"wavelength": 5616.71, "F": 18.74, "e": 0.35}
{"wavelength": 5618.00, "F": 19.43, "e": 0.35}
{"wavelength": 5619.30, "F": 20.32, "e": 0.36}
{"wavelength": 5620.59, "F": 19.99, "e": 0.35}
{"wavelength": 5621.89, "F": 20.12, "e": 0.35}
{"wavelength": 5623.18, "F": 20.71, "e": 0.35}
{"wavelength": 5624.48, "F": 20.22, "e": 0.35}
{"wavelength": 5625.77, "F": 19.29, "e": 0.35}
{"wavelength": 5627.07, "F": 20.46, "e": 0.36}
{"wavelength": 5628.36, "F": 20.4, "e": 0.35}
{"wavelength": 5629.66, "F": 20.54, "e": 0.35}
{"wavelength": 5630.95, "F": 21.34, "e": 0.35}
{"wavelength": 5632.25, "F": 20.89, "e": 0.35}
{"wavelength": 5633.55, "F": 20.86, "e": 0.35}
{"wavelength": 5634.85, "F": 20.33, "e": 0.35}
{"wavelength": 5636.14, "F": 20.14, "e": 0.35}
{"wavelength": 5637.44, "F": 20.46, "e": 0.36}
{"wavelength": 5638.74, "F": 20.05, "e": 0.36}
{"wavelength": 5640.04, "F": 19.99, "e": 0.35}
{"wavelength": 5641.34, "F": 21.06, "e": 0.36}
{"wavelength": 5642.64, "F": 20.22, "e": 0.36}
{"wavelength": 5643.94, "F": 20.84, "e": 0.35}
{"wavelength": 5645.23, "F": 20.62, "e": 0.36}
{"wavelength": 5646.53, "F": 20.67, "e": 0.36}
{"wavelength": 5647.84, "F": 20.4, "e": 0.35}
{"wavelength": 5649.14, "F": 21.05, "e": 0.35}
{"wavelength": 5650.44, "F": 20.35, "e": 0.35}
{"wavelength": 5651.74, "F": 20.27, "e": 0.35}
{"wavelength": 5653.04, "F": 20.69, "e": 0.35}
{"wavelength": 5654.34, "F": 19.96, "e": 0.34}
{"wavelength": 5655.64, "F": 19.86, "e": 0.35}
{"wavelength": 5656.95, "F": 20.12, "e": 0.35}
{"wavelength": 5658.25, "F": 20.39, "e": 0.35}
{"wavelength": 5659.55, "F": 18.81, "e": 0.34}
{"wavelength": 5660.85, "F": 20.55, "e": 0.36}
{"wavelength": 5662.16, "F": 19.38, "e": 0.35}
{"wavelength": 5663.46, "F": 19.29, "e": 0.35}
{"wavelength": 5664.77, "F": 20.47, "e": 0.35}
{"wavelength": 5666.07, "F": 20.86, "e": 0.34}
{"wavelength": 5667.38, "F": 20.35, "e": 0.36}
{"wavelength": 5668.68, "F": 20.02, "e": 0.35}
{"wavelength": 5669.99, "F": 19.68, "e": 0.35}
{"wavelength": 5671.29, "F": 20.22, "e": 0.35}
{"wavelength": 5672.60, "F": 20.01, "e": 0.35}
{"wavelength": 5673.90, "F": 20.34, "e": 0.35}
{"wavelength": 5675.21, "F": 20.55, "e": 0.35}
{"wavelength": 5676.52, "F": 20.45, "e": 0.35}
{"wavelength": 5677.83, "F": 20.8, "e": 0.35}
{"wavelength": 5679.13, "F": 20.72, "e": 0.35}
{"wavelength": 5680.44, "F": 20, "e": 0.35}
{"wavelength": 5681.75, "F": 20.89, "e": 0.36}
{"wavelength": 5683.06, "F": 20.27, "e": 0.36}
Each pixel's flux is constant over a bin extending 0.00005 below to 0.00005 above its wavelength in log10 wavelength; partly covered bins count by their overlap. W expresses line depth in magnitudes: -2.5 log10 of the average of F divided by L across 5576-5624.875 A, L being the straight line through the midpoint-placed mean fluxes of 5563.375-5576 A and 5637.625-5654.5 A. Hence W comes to 0.02 mag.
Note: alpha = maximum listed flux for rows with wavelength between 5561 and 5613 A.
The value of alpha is 21.63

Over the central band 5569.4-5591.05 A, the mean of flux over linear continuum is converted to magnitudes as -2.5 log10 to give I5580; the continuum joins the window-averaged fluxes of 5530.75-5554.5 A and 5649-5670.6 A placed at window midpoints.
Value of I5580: 0.021 mag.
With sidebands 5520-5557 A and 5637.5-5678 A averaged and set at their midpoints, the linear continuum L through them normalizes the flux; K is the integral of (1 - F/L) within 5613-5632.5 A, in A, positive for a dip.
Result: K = 0.1 A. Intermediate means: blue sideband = 20.6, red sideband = 20.3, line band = 20.3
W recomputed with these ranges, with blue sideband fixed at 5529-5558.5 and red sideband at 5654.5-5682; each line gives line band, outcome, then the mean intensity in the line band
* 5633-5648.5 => -0.01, 20.5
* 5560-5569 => -0.02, 20.8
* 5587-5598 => 0.04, 19.8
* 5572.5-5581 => 0.01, 20.3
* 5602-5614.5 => 0.00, 20.4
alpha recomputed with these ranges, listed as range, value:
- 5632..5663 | 21.06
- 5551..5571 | 21.39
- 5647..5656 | 21.05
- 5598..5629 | 21.48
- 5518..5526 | 21.93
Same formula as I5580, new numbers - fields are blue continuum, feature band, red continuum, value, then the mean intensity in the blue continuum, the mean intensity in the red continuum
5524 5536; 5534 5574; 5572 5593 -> -0.038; 20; 20.1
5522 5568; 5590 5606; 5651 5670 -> 0.024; 20.6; 20.1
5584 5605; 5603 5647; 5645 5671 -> -0.021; 19.8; 20.2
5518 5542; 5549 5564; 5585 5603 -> -0.030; 20.5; 19.9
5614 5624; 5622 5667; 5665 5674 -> -0.011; 20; 20.2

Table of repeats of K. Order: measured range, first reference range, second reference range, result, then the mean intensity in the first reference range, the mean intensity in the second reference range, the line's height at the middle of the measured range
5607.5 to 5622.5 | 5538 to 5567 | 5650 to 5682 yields 0.1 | 20.9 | 20.2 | 20.5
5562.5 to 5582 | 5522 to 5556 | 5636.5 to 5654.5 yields 0.0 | 20.6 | 20.5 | 20.5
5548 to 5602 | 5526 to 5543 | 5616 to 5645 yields -0.3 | 20.3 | 20.3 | 20.3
